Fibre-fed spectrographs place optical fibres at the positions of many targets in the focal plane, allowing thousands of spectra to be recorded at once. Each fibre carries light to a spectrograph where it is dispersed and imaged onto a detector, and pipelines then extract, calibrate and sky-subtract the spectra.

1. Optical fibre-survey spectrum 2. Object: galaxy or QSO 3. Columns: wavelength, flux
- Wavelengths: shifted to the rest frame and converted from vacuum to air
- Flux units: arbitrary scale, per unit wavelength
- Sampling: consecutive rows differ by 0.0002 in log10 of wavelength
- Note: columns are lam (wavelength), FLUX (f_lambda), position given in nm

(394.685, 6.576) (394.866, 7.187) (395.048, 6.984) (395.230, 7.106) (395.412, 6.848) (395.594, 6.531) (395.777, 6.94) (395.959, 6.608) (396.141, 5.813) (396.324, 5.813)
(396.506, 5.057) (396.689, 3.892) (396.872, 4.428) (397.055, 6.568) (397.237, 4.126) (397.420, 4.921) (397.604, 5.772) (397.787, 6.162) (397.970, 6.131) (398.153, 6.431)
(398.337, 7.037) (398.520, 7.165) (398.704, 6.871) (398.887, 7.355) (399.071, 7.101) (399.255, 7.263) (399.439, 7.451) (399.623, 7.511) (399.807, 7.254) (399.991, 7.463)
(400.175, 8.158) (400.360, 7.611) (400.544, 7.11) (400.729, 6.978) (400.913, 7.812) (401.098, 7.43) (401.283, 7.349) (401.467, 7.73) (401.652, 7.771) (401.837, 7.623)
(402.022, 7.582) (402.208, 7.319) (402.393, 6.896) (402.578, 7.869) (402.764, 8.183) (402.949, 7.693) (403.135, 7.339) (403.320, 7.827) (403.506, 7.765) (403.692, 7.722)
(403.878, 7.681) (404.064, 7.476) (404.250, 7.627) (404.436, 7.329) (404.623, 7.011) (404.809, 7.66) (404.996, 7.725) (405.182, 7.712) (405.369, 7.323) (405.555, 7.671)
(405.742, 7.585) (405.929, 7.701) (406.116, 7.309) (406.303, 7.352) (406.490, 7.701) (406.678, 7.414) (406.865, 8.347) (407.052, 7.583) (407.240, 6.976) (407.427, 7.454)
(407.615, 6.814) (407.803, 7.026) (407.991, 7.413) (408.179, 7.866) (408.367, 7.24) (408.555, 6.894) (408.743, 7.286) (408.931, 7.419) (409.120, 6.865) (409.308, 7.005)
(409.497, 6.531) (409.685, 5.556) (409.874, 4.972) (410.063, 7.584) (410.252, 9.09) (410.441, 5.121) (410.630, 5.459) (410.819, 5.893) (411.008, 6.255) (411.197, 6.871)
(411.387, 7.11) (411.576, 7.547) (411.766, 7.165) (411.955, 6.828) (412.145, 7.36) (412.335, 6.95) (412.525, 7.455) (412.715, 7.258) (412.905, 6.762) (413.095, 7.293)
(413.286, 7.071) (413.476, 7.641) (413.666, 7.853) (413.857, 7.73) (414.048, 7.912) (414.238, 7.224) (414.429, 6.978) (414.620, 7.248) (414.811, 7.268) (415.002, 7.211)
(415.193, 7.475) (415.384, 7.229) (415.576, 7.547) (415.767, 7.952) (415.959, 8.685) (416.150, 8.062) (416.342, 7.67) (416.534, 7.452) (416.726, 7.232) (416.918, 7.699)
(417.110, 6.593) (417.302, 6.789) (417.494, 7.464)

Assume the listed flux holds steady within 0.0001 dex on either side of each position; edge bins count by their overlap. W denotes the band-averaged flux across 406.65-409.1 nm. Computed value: 7.35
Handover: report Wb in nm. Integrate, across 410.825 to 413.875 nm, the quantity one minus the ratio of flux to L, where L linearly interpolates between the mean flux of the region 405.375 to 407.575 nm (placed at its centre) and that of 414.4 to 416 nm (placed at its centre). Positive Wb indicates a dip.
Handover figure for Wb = 0.15 nm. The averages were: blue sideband 7.53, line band 7.15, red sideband 7.49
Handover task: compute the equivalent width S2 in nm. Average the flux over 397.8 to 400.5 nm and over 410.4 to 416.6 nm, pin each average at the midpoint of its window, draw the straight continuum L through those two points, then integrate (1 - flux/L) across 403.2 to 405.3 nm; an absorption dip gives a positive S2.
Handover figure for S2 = -0.117 nm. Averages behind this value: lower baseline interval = 7.17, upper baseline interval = 7.22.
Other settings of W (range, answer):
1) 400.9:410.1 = 7.37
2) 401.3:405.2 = 7.59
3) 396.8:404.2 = 7.11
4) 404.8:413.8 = 7.14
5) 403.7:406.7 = 7.52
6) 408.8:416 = 7.08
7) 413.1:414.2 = 7.59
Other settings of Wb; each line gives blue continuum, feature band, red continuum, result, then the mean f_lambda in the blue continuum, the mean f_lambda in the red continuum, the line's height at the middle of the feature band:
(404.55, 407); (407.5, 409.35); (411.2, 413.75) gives 0.064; 7.58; 7.24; 7.45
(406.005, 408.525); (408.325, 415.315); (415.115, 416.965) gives 0.510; 7.41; 7.7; 7.56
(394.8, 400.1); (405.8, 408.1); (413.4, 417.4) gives -0.147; 6.41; 7.5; 6.98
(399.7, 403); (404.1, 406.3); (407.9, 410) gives -0.099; 7.55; 6.83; 7.18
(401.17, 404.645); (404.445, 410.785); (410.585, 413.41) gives 0.072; 7.58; 6.92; 7.24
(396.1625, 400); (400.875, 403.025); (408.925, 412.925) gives -0.403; 6.24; 6.76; 6.4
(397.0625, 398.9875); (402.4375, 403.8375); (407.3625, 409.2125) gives -0.212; 6.22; 7.22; 6.72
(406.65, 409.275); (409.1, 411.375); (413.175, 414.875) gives 0.284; 7.32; 7.44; 7.36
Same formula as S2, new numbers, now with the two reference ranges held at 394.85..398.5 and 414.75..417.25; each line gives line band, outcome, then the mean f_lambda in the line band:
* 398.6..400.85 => -0.39 nm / 7.35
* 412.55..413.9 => -0.01 nm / 7.36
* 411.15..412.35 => 0.01 nm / 7.14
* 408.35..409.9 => 0.07 nm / 6.68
